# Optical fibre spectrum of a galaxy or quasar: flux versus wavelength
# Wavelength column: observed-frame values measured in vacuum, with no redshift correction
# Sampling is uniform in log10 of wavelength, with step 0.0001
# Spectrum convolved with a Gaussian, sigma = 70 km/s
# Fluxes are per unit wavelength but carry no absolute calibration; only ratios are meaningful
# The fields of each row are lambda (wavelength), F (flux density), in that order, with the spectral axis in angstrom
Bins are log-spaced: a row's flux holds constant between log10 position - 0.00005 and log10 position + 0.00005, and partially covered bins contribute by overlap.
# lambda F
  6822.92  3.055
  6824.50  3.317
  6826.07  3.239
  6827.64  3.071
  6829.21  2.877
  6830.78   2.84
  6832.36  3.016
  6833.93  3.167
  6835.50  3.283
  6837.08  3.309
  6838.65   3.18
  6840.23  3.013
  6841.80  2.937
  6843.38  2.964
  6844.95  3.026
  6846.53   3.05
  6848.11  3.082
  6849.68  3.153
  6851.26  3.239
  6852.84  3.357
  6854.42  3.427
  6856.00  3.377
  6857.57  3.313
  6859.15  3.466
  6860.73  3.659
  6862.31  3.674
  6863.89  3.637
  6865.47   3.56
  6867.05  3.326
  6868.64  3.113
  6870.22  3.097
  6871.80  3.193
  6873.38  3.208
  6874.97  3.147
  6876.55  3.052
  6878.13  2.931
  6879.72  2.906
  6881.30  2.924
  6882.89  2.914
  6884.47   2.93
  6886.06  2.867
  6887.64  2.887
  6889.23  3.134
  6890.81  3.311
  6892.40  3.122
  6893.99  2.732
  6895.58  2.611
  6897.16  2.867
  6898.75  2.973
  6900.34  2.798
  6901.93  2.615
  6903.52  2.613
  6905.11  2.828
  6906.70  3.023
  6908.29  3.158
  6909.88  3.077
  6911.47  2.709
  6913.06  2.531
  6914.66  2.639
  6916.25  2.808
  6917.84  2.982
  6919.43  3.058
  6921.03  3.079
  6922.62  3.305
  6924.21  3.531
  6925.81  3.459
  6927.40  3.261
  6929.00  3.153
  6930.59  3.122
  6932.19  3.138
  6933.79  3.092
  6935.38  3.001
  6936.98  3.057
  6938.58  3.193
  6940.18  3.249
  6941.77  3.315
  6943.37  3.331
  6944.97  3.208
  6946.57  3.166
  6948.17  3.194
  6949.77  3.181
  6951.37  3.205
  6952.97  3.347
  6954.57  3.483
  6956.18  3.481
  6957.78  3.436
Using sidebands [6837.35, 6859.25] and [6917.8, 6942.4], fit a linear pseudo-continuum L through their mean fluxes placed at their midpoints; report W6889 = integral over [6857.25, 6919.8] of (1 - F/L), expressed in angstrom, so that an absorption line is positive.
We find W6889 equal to 3.02 angstrom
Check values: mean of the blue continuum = 3.18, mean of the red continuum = 3.19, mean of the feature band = 3.03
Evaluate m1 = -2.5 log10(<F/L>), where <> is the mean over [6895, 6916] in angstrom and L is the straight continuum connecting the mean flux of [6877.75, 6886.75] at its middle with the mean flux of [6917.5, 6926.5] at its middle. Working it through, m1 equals 0.11 mag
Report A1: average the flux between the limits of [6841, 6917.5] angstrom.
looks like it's 3.06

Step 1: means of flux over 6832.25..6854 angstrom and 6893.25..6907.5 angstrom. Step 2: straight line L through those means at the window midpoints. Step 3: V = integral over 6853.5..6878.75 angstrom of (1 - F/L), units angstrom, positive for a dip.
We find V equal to -2.8 angstrom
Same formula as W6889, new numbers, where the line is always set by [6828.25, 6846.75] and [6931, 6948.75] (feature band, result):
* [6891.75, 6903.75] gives 1.3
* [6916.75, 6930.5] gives -0.3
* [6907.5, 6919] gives 1.1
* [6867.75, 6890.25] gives 0.6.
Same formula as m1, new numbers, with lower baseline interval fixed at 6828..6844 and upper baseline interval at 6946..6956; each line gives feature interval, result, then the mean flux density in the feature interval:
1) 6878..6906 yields 0.10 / 2.89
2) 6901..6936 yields 0.07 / 3.01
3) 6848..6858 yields -0.07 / 3.29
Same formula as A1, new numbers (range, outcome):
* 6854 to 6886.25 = 3.23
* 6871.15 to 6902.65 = 2.96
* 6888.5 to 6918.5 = 2.87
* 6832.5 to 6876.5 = 3.25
